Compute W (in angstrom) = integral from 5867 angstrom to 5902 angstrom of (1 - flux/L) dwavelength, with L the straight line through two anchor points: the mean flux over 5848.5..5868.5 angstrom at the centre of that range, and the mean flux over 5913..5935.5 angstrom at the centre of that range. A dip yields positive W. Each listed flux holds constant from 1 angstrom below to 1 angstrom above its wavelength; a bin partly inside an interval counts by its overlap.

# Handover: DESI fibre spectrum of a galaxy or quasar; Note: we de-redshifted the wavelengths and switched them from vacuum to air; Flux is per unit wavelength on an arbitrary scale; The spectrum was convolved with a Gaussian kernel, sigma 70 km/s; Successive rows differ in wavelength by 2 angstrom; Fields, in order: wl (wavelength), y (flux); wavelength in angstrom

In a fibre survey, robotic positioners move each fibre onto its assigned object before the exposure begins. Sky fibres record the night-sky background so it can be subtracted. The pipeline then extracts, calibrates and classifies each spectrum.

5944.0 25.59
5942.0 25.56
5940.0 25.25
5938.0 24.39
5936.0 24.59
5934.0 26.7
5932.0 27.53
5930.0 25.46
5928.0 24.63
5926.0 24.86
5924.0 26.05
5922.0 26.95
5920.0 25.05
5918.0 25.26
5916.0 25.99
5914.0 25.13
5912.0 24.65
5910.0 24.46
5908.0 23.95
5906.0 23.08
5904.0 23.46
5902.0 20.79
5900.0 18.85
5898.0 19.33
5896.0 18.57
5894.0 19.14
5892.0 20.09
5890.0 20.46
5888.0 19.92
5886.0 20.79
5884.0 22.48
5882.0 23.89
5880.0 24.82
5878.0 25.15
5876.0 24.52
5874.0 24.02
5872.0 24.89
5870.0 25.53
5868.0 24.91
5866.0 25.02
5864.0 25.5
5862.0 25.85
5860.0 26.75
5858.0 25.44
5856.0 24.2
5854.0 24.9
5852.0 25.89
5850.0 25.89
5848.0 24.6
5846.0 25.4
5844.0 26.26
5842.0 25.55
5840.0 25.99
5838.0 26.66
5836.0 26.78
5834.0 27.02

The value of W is 4.6 angstrom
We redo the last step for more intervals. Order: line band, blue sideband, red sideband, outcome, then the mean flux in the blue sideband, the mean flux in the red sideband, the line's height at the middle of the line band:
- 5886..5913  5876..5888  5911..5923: 3.5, 23.2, 25.5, 24.4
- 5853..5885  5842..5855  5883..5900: -2.8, 25.5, 20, 22.9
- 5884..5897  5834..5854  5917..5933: 2.9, 25.9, 25.7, 25.8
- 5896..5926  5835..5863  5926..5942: 2.2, 25.7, 25.5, 25.5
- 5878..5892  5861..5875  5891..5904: 0.0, 25.1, 19.8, 22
